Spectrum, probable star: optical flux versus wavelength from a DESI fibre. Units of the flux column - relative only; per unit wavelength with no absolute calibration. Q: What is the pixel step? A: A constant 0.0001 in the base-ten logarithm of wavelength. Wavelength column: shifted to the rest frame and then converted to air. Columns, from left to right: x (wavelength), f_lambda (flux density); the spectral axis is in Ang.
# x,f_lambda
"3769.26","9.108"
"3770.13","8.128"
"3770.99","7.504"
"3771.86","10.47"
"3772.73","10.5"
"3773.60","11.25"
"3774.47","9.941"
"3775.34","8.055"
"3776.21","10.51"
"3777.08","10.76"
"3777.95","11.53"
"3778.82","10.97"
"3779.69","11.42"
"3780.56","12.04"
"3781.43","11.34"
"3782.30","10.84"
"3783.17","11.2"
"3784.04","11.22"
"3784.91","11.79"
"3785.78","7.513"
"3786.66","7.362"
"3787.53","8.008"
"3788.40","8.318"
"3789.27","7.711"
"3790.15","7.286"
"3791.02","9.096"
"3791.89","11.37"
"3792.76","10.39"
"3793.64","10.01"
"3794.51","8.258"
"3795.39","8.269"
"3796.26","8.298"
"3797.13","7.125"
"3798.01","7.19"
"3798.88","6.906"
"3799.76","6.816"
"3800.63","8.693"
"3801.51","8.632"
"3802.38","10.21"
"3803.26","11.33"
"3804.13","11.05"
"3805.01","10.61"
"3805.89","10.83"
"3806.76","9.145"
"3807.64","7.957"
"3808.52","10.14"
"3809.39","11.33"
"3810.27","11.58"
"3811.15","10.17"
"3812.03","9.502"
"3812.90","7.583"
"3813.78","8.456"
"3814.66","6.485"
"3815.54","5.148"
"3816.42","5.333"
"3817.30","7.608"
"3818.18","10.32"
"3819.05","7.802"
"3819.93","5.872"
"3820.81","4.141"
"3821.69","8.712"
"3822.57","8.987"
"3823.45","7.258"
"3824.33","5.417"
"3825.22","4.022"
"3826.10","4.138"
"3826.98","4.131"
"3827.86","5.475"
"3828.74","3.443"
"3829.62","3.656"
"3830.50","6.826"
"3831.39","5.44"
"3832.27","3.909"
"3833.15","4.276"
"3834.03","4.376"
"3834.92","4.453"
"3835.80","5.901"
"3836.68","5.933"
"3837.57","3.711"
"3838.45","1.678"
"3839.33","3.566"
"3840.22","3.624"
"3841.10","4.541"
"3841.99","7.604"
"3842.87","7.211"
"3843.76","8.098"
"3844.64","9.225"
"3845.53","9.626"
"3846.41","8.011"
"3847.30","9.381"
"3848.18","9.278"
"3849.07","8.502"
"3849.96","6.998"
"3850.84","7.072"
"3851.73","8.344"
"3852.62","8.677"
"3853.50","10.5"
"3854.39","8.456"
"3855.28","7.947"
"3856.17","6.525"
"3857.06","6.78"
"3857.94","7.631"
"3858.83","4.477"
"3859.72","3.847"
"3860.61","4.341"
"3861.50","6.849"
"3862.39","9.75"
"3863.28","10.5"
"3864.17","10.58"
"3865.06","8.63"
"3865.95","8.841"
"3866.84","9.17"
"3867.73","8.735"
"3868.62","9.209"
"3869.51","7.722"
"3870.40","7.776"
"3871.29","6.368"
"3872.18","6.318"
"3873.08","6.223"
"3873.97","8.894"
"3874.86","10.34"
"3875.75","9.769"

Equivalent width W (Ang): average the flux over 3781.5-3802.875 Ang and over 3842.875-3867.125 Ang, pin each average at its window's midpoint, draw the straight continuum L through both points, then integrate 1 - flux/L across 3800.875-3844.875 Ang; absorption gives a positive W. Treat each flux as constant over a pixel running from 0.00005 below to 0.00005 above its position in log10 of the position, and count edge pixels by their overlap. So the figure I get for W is 8.25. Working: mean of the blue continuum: 8.9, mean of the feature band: 6.93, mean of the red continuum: 8.05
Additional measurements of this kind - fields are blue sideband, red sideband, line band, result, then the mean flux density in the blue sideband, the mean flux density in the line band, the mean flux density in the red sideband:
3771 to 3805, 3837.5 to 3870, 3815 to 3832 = 5.01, 9.55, 5.97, 7.5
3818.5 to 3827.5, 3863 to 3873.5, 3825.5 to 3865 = 4.16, 6.1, 6.5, 8.31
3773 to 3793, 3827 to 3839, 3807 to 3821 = -3.22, 10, 8.17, 4.52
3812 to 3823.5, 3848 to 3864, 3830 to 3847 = 4.01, 7.3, 5.71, 7.6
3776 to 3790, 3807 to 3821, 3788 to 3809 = 0.24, 10.1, 8.99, 8.17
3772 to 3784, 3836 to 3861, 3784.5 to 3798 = 1.87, 10.8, 8.66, 6.84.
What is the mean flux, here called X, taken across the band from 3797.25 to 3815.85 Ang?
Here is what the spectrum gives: 9.03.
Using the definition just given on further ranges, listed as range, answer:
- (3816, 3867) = 6.67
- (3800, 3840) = 6.98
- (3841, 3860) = 7.76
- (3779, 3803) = 9.19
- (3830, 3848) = 5.91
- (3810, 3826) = 7.35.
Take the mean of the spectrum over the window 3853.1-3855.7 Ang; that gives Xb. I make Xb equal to 8.93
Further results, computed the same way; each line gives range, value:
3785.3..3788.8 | 7.84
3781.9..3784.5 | 11.1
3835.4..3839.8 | 4.14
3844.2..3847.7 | 9.05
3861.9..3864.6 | 10.2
